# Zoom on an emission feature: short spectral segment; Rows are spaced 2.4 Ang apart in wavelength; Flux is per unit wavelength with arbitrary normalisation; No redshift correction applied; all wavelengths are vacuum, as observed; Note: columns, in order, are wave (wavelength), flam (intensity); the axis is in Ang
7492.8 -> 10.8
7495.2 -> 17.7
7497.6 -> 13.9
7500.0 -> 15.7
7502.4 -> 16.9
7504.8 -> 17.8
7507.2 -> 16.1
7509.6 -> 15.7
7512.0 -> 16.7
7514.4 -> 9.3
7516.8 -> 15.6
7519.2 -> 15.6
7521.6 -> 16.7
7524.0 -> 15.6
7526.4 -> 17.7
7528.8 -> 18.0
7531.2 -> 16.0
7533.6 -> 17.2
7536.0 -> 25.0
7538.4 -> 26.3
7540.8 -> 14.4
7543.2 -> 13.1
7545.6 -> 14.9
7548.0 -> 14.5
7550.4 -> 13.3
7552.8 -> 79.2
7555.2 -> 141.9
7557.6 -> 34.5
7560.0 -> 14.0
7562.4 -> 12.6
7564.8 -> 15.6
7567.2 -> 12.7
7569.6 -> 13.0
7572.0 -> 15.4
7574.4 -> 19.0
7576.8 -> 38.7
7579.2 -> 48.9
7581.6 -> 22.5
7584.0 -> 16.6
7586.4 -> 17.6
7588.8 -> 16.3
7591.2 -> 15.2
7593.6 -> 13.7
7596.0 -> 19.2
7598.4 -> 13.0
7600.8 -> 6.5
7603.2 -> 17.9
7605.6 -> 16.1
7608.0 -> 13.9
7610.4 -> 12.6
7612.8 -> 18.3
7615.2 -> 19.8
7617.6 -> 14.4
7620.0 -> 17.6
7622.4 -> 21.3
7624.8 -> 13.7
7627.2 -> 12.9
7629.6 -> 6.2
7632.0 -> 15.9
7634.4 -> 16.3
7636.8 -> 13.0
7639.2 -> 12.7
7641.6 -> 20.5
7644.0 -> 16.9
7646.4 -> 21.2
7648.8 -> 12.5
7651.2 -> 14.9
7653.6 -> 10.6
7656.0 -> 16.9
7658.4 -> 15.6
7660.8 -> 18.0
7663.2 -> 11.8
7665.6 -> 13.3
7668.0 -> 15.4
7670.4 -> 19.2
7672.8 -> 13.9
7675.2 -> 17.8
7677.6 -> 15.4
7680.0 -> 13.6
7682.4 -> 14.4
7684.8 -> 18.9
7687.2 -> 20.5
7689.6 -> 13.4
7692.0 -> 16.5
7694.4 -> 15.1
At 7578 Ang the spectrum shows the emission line [N II] 6583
